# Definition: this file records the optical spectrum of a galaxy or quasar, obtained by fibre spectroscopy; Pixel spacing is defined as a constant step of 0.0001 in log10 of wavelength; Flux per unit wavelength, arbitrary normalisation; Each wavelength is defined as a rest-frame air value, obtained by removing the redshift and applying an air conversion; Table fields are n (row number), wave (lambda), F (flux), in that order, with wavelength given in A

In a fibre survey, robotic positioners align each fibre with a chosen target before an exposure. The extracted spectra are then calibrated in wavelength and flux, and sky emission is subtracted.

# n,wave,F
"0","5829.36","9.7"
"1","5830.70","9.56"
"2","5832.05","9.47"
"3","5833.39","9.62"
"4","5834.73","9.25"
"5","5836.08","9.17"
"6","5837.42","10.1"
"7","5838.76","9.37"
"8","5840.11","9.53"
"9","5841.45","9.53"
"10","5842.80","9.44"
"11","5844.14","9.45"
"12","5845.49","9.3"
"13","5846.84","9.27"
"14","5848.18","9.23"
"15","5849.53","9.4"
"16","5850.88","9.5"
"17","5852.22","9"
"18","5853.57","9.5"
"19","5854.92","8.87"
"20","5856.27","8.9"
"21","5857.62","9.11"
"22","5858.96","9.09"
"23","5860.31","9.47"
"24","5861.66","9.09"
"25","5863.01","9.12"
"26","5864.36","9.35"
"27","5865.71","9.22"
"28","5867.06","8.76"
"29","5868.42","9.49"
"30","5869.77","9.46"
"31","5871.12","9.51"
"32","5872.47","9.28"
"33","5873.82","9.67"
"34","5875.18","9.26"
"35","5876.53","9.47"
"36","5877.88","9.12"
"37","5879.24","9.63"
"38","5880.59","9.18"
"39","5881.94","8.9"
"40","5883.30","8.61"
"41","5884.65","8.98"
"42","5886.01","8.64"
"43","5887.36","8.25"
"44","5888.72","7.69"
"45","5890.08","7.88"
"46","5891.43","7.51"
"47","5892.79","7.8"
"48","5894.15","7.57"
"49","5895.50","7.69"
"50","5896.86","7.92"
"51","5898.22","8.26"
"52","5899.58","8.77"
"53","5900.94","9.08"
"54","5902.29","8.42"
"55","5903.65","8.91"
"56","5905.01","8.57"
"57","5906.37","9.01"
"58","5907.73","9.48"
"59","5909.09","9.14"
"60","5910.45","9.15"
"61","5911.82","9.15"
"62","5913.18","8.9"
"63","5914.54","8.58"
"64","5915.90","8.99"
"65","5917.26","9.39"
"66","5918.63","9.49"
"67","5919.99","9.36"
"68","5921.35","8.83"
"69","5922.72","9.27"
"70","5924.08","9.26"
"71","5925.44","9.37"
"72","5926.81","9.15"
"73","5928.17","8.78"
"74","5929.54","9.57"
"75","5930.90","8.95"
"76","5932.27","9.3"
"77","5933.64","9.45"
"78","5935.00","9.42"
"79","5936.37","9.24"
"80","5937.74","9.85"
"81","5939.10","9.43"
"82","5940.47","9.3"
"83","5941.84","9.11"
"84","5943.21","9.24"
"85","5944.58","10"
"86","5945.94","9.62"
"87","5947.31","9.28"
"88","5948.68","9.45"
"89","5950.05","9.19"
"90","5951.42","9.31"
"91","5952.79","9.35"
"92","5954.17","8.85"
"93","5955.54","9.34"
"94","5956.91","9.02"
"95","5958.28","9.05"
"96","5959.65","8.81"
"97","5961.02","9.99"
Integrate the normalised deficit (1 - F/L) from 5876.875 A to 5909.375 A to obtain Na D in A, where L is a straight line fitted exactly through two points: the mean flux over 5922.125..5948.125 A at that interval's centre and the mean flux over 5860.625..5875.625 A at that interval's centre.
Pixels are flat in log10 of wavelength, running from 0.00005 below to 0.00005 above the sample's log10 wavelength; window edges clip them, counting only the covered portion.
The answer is 2.7 A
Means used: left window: 9.29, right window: 9.35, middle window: 8.55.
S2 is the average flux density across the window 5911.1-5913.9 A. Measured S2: 9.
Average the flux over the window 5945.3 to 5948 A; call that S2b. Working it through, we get 9.44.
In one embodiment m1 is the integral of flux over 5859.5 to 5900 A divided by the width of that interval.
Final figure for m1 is 8.78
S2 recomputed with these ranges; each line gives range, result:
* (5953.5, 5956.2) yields 9.1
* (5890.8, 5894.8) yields 7.62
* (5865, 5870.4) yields 9.22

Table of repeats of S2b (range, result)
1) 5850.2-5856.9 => 9.15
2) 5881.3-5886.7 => 8.78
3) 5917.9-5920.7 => 9.41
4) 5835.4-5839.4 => 9.55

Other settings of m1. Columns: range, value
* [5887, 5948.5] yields 8.93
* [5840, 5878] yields 9.29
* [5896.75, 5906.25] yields 8.63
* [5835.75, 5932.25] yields 9.02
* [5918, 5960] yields 9.28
